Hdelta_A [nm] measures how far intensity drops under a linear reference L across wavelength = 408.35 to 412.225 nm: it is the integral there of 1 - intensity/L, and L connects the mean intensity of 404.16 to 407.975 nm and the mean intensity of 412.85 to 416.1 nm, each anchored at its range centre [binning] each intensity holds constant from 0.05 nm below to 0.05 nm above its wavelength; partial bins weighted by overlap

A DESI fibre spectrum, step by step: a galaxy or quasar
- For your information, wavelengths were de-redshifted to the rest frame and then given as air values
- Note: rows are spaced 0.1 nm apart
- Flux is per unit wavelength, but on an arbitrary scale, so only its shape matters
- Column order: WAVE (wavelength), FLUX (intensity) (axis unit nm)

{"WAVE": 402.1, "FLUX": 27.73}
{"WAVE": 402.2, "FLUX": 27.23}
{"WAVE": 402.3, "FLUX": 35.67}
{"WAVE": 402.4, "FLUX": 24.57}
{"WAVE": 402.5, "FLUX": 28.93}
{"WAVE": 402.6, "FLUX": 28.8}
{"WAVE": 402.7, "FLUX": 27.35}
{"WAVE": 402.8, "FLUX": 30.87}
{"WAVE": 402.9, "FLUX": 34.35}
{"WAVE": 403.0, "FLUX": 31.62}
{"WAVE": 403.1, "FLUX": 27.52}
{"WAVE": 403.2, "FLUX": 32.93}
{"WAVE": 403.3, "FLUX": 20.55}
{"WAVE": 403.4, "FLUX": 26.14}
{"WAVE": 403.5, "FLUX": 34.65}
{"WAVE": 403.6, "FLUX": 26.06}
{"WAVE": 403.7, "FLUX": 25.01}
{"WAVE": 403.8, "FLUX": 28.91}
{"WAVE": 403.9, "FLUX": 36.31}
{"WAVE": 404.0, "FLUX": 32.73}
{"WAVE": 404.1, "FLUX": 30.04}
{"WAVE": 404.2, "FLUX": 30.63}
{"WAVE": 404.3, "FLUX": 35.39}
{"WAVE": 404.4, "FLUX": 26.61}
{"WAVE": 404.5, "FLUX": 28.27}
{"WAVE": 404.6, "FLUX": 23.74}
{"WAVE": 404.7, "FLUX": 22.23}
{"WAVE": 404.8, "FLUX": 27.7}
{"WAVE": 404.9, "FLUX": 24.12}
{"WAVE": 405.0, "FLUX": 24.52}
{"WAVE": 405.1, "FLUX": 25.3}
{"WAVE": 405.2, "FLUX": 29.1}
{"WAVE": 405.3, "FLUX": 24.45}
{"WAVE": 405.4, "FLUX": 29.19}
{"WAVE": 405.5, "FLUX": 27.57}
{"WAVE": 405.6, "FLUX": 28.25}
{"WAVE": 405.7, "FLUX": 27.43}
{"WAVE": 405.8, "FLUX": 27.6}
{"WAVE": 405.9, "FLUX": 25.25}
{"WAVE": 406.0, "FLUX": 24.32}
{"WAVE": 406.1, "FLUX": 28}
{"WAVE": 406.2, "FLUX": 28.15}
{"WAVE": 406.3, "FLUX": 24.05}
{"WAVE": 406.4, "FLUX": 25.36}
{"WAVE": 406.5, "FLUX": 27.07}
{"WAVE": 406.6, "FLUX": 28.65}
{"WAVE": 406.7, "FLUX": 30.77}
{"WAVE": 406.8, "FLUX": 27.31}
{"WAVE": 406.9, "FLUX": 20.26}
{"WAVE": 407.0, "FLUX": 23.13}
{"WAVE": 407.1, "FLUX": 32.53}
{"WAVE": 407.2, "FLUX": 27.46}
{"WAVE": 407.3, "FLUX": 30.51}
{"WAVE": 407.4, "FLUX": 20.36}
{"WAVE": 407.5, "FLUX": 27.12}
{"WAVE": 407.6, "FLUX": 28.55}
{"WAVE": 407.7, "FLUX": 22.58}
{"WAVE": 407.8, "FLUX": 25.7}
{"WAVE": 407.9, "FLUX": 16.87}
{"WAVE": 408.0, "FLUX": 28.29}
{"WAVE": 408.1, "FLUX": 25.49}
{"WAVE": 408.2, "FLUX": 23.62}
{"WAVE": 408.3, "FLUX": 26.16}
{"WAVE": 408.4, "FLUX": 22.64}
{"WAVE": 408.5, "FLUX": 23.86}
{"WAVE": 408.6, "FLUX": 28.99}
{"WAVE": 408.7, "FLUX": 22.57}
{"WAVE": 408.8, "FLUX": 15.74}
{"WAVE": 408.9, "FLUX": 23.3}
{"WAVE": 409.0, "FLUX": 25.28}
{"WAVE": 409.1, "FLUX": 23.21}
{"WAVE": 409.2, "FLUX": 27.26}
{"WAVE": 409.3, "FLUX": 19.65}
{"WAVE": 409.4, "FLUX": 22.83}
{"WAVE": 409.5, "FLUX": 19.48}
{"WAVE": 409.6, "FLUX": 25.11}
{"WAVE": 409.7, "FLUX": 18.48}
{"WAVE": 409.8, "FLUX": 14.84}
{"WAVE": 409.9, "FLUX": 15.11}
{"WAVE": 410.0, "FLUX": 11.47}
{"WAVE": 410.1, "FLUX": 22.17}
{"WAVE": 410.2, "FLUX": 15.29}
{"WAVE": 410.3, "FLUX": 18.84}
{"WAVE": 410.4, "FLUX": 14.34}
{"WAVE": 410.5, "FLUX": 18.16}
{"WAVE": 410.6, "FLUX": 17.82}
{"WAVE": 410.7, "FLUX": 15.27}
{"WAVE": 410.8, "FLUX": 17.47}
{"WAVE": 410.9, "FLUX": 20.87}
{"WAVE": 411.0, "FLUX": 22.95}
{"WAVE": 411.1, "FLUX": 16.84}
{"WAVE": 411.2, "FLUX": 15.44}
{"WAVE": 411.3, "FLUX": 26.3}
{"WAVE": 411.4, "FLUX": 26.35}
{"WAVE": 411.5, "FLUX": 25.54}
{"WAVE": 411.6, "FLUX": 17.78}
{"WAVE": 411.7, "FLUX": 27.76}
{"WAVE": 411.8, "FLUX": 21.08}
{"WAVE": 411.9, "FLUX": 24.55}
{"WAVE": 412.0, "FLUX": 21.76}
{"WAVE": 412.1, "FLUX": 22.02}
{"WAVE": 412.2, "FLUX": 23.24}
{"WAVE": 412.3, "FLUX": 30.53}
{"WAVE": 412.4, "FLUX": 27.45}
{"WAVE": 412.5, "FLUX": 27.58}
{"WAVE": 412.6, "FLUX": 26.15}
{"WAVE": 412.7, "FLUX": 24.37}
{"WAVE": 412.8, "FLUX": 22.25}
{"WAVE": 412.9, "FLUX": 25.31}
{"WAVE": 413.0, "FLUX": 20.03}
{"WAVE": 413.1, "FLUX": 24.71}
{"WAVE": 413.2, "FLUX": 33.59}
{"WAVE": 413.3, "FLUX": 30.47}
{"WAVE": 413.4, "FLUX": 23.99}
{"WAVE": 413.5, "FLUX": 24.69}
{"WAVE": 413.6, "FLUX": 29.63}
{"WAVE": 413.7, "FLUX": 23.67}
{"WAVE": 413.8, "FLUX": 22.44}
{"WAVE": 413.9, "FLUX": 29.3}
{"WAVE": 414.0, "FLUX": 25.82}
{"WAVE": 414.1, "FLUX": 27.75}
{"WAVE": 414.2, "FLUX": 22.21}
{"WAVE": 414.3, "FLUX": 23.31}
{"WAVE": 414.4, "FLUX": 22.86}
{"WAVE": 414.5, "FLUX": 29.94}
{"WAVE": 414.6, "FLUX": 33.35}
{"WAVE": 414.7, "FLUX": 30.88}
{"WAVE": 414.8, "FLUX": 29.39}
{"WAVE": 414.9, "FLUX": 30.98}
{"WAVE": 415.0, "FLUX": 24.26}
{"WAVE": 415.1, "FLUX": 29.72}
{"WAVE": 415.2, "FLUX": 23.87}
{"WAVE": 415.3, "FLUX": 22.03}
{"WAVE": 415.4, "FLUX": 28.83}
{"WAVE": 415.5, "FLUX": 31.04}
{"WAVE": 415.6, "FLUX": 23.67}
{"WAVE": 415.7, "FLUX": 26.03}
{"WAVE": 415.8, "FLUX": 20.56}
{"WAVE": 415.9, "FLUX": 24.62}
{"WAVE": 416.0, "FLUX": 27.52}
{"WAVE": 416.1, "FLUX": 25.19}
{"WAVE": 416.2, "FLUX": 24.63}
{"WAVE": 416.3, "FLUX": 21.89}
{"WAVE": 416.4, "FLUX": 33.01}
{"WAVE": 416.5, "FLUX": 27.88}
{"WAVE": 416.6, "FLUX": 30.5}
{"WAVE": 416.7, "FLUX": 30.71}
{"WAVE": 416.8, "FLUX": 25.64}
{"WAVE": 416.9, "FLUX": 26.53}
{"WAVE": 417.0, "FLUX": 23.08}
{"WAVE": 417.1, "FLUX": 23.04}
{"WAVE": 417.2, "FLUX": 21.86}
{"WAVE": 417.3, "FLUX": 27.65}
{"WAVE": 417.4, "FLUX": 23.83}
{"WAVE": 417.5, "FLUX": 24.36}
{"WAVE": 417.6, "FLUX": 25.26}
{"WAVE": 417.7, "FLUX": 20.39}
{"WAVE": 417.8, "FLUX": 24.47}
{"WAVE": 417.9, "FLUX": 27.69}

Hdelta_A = 0.829 nm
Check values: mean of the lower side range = 26.5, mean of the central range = 20.8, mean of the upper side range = 26.4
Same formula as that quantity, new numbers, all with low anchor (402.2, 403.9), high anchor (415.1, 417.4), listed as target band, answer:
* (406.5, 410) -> 0.52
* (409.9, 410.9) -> 0.38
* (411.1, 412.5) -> 0.17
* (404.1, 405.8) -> 0.09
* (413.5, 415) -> -0.04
